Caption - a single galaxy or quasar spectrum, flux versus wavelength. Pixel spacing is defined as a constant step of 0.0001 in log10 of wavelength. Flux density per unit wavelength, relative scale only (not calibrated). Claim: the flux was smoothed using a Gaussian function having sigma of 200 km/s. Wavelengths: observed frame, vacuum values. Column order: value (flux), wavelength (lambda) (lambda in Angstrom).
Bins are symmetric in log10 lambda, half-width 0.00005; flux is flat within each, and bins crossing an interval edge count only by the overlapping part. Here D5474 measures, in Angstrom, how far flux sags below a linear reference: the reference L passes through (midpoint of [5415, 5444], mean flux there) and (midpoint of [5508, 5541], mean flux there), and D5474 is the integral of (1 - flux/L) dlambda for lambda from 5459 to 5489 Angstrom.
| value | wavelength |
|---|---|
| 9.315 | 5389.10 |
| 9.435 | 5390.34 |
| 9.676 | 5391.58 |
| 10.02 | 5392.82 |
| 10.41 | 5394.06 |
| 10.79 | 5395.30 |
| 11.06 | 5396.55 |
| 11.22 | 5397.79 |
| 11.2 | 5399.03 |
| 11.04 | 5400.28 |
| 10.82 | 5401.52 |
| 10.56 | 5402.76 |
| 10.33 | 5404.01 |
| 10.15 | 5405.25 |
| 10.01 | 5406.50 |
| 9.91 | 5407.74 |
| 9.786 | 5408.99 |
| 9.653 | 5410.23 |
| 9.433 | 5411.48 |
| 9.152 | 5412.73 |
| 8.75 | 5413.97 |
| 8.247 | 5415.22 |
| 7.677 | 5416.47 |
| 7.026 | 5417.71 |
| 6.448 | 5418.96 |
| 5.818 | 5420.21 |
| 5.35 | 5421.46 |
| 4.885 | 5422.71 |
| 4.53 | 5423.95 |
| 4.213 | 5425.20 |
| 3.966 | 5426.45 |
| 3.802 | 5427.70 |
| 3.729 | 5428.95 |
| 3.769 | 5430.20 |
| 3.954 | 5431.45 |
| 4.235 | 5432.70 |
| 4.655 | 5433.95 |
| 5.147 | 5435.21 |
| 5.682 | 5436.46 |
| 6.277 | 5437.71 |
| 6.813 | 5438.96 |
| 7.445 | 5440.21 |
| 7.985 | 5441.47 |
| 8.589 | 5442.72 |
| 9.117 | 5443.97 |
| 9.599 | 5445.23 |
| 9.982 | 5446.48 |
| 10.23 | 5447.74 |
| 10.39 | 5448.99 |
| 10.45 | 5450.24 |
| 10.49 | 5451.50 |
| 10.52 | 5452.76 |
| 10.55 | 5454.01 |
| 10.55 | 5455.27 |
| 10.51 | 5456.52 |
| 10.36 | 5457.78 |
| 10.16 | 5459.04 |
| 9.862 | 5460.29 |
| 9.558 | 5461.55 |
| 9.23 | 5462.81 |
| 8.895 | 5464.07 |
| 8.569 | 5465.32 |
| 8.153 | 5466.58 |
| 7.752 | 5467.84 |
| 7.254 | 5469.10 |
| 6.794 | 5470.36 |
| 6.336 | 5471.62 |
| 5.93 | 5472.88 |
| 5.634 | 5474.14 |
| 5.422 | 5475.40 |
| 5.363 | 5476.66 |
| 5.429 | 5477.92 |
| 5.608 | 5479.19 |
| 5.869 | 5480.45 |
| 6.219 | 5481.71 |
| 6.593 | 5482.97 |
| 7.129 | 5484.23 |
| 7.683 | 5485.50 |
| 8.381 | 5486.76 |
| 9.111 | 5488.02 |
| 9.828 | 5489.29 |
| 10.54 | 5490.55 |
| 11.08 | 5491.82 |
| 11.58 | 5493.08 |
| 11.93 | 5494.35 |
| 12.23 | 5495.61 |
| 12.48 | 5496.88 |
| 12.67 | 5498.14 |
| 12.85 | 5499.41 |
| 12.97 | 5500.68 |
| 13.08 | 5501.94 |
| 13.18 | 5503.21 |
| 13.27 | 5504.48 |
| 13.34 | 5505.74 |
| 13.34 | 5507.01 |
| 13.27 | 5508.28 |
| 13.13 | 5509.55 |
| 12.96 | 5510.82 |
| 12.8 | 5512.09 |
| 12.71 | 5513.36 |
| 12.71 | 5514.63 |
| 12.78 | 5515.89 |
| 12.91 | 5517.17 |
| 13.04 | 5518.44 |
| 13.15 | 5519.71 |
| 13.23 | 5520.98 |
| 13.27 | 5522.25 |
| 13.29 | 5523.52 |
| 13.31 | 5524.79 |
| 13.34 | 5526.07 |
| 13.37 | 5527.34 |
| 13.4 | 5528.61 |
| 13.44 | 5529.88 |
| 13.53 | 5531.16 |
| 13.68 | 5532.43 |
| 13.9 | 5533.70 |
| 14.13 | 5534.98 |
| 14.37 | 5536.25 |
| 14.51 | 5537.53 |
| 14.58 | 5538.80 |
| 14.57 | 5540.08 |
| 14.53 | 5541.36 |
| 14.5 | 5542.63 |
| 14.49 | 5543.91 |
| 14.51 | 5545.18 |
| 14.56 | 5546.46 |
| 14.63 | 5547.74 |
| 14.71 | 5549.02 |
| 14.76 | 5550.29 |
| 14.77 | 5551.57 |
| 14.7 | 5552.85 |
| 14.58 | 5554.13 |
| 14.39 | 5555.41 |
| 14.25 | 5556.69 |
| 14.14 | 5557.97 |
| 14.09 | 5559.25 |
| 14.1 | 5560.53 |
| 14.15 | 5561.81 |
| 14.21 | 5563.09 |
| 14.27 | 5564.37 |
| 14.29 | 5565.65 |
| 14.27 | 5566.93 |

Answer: 6.1 Angstrom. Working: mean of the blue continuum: 5.71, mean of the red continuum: 13.4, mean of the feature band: 7.34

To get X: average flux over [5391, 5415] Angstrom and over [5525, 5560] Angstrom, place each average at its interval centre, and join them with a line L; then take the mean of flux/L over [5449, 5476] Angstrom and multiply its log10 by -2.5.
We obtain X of 0.33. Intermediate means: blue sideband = 10.2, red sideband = 14.2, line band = 8.75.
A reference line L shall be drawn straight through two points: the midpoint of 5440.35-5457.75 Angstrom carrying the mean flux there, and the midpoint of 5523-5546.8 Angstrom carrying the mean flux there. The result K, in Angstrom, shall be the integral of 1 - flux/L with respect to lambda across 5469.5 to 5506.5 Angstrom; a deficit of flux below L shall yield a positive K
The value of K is 8.1 Angstrom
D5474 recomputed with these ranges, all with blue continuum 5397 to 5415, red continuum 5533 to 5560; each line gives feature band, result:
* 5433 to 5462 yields 6.5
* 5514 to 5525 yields 0.4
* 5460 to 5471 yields 3.3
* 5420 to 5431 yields 6.5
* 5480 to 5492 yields 4.2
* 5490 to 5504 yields 0.7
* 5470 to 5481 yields 5.8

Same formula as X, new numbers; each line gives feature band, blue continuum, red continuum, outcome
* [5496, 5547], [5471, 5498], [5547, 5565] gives -0.19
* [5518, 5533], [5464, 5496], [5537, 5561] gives -0.10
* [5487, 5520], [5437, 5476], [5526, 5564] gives -0.06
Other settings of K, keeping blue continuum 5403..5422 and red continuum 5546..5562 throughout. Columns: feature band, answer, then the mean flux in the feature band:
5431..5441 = 4.2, 5.59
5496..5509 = -0.8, 13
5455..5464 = 0.5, 9.94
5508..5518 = -0.1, 12.9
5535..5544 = -0.4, 14.5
